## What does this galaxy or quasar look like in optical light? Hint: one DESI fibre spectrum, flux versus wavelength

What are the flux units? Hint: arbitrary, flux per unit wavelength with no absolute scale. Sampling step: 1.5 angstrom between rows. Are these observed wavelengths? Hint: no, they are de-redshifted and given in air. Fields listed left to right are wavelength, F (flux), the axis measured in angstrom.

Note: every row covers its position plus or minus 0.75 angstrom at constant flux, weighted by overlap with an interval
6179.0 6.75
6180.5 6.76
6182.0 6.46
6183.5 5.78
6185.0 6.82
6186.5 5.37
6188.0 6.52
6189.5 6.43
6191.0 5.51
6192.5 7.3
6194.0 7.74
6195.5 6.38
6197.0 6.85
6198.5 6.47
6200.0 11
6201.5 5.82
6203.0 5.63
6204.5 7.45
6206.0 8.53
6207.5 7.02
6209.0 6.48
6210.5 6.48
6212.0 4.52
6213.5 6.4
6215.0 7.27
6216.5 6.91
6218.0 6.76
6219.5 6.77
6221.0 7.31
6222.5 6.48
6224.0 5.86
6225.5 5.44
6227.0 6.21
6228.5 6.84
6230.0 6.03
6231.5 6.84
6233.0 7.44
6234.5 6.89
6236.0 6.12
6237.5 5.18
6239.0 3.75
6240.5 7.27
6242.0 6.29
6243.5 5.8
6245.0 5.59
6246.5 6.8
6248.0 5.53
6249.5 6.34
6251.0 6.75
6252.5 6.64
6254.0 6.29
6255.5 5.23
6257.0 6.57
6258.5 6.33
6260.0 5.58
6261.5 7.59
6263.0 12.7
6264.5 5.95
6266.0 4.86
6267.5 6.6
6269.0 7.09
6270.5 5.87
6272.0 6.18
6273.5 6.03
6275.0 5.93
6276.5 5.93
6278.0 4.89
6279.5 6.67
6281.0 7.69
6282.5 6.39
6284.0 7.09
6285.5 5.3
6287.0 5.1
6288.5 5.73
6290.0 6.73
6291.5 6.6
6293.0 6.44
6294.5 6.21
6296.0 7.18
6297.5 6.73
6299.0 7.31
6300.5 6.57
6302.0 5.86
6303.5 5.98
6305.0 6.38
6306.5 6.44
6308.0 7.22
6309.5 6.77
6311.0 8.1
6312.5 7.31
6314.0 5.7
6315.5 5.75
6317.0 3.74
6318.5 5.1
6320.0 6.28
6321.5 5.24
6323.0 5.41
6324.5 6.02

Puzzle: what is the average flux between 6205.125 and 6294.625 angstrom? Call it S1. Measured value 6.4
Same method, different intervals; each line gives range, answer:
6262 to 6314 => 6.58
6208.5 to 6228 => 6.38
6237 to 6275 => 6.35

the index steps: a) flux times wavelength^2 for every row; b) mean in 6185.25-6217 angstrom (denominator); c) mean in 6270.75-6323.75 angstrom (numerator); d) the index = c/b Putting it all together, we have 0.9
